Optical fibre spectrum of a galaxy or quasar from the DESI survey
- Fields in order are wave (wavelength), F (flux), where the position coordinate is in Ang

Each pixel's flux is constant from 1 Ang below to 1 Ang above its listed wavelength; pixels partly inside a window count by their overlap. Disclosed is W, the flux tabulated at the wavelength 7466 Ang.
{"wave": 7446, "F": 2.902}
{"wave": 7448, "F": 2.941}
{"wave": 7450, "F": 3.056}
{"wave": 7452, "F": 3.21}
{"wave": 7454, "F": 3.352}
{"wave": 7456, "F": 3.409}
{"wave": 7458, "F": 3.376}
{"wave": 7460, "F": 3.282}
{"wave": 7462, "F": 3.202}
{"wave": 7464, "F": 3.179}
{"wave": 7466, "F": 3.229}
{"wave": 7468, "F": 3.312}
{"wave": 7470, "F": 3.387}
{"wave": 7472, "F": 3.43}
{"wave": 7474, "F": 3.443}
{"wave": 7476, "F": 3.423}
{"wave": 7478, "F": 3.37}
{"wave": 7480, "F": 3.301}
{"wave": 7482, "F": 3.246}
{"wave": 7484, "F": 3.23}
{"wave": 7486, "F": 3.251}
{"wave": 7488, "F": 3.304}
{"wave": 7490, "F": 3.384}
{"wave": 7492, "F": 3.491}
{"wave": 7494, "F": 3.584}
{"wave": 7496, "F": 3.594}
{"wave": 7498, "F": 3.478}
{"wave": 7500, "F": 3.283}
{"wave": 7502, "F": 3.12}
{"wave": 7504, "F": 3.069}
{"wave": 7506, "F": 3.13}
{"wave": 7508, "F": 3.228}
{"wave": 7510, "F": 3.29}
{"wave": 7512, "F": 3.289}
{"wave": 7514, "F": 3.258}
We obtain 3.229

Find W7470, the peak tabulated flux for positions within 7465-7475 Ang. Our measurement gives 3.443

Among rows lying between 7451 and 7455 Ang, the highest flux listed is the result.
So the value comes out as 3.352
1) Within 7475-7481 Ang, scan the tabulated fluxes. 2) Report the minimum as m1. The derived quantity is 3.301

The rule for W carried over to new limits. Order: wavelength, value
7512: 3.289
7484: 3.23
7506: 3.13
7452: 3.21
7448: 2.941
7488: 3.304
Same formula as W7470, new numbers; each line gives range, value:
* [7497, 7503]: 3.478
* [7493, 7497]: 3.594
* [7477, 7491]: 3.384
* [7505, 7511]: 3.29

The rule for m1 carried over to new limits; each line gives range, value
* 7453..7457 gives 3.352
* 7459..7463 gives 3.202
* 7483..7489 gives 3.23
